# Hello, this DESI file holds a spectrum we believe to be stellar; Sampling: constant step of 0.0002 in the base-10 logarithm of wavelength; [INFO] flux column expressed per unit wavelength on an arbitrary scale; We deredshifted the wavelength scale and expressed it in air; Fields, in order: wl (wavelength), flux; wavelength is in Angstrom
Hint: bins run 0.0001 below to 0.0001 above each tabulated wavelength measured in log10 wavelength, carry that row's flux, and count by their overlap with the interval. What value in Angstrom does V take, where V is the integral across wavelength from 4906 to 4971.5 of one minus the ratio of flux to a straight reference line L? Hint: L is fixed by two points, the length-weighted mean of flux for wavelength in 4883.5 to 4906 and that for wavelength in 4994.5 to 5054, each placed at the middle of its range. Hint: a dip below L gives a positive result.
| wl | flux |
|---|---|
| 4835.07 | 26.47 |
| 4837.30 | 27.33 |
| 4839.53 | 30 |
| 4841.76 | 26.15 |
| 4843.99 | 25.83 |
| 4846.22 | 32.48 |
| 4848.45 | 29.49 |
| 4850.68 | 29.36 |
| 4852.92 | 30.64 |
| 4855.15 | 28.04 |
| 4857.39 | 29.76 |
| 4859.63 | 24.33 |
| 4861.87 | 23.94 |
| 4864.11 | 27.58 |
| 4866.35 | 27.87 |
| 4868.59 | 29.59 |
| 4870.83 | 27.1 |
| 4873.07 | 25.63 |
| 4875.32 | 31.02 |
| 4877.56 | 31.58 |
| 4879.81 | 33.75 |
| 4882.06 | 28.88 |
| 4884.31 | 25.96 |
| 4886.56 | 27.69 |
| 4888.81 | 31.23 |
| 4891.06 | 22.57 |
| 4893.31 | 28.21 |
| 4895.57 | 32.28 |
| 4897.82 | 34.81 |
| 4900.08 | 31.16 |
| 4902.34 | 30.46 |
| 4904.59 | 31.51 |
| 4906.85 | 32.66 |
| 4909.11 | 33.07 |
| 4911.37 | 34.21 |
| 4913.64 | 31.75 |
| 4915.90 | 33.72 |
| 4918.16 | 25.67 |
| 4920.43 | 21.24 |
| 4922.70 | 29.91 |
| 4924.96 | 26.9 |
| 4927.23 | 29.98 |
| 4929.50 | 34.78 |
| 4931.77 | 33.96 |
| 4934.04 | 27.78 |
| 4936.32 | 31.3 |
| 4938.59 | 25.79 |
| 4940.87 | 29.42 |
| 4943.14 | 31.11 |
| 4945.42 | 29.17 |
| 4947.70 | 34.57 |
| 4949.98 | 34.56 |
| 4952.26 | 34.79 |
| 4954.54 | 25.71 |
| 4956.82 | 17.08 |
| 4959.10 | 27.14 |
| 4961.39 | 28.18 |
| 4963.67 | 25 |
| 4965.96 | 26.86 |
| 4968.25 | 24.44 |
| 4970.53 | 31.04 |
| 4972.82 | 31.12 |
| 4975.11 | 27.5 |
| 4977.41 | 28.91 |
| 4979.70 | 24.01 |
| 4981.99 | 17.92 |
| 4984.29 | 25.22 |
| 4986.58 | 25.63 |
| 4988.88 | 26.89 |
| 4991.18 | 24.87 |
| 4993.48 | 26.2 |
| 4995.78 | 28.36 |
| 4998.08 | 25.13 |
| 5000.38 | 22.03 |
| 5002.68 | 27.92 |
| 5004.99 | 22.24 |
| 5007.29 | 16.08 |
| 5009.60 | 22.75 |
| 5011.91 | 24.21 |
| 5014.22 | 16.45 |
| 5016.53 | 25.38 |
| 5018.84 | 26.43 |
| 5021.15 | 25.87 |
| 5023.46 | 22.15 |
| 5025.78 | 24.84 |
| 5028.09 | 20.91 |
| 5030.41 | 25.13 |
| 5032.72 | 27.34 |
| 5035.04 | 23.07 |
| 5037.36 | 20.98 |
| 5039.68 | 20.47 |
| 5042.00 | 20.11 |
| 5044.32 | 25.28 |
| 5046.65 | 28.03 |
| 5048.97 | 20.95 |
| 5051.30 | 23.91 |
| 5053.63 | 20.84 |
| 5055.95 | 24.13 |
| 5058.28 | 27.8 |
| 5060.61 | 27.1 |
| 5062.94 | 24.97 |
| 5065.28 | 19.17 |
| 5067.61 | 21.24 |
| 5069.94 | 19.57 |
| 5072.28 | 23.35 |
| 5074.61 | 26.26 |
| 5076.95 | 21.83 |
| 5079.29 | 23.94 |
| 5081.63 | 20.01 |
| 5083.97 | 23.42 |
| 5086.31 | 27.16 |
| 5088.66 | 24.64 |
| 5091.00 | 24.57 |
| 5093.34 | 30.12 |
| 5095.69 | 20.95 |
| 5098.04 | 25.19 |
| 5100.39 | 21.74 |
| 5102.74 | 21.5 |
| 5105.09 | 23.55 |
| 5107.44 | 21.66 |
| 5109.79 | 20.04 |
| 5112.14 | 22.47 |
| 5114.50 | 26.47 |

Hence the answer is -4.3 Angstrom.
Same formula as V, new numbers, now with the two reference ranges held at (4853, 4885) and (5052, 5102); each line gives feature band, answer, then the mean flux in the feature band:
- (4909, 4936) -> -3.02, 30.2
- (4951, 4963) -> -0.10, 26.6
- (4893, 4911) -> -2.90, 32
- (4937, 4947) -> -0.95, 29.2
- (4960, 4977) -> -1.09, 27.8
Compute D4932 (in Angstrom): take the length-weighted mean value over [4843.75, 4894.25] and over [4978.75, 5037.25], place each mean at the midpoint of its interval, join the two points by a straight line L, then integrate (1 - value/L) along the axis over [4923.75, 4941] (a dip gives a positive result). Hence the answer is -2.4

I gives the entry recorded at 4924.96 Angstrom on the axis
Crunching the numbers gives 26.9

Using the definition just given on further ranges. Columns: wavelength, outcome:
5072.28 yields 23.35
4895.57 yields 32.28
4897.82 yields 34.81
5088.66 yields 24.64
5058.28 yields 27.8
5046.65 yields 28.03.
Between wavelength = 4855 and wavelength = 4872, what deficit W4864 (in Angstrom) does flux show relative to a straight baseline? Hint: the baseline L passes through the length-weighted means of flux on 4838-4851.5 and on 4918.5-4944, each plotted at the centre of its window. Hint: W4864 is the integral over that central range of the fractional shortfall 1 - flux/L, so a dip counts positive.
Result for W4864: 1.0 Angstrom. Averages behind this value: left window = 28.8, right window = 29.2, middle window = 27.2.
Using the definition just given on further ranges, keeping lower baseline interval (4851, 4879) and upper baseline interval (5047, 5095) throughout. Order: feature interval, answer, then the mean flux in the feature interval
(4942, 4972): -2.5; 28.5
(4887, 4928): -4.1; 30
